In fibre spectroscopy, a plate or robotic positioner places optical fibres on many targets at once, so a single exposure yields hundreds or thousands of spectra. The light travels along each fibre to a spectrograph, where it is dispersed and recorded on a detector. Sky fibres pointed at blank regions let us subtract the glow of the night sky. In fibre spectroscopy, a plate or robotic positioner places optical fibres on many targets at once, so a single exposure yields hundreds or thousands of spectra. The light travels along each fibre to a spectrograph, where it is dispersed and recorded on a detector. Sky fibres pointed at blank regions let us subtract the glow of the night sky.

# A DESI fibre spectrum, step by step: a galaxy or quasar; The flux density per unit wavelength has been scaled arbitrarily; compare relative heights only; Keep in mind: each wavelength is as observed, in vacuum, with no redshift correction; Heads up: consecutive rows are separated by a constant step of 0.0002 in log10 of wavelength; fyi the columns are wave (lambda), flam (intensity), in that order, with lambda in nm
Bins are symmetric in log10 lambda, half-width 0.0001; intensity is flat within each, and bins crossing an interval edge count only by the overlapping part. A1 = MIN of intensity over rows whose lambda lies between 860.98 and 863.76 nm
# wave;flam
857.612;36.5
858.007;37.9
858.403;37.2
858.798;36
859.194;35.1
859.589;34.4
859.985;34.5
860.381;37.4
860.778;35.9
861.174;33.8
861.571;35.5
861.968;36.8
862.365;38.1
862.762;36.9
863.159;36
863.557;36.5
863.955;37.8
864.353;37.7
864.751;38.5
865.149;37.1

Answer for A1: 33.8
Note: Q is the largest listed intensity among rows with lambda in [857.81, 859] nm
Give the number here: 37.9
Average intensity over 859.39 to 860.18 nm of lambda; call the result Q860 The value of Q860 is 34.5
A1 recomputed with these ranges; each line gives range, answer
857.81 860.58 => 34.4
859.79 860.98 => 34.5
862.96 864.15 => 36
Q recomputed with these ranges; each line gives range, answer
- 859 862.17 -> 37.4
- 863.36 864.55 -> 37.8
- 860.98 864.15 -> 38.1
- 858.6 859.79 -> 36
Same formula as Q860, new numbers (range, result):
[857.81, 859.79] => 36.1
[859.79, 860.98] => 35.9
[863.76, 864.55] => 37.7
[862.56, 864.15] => 36.8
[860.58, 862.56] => 36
